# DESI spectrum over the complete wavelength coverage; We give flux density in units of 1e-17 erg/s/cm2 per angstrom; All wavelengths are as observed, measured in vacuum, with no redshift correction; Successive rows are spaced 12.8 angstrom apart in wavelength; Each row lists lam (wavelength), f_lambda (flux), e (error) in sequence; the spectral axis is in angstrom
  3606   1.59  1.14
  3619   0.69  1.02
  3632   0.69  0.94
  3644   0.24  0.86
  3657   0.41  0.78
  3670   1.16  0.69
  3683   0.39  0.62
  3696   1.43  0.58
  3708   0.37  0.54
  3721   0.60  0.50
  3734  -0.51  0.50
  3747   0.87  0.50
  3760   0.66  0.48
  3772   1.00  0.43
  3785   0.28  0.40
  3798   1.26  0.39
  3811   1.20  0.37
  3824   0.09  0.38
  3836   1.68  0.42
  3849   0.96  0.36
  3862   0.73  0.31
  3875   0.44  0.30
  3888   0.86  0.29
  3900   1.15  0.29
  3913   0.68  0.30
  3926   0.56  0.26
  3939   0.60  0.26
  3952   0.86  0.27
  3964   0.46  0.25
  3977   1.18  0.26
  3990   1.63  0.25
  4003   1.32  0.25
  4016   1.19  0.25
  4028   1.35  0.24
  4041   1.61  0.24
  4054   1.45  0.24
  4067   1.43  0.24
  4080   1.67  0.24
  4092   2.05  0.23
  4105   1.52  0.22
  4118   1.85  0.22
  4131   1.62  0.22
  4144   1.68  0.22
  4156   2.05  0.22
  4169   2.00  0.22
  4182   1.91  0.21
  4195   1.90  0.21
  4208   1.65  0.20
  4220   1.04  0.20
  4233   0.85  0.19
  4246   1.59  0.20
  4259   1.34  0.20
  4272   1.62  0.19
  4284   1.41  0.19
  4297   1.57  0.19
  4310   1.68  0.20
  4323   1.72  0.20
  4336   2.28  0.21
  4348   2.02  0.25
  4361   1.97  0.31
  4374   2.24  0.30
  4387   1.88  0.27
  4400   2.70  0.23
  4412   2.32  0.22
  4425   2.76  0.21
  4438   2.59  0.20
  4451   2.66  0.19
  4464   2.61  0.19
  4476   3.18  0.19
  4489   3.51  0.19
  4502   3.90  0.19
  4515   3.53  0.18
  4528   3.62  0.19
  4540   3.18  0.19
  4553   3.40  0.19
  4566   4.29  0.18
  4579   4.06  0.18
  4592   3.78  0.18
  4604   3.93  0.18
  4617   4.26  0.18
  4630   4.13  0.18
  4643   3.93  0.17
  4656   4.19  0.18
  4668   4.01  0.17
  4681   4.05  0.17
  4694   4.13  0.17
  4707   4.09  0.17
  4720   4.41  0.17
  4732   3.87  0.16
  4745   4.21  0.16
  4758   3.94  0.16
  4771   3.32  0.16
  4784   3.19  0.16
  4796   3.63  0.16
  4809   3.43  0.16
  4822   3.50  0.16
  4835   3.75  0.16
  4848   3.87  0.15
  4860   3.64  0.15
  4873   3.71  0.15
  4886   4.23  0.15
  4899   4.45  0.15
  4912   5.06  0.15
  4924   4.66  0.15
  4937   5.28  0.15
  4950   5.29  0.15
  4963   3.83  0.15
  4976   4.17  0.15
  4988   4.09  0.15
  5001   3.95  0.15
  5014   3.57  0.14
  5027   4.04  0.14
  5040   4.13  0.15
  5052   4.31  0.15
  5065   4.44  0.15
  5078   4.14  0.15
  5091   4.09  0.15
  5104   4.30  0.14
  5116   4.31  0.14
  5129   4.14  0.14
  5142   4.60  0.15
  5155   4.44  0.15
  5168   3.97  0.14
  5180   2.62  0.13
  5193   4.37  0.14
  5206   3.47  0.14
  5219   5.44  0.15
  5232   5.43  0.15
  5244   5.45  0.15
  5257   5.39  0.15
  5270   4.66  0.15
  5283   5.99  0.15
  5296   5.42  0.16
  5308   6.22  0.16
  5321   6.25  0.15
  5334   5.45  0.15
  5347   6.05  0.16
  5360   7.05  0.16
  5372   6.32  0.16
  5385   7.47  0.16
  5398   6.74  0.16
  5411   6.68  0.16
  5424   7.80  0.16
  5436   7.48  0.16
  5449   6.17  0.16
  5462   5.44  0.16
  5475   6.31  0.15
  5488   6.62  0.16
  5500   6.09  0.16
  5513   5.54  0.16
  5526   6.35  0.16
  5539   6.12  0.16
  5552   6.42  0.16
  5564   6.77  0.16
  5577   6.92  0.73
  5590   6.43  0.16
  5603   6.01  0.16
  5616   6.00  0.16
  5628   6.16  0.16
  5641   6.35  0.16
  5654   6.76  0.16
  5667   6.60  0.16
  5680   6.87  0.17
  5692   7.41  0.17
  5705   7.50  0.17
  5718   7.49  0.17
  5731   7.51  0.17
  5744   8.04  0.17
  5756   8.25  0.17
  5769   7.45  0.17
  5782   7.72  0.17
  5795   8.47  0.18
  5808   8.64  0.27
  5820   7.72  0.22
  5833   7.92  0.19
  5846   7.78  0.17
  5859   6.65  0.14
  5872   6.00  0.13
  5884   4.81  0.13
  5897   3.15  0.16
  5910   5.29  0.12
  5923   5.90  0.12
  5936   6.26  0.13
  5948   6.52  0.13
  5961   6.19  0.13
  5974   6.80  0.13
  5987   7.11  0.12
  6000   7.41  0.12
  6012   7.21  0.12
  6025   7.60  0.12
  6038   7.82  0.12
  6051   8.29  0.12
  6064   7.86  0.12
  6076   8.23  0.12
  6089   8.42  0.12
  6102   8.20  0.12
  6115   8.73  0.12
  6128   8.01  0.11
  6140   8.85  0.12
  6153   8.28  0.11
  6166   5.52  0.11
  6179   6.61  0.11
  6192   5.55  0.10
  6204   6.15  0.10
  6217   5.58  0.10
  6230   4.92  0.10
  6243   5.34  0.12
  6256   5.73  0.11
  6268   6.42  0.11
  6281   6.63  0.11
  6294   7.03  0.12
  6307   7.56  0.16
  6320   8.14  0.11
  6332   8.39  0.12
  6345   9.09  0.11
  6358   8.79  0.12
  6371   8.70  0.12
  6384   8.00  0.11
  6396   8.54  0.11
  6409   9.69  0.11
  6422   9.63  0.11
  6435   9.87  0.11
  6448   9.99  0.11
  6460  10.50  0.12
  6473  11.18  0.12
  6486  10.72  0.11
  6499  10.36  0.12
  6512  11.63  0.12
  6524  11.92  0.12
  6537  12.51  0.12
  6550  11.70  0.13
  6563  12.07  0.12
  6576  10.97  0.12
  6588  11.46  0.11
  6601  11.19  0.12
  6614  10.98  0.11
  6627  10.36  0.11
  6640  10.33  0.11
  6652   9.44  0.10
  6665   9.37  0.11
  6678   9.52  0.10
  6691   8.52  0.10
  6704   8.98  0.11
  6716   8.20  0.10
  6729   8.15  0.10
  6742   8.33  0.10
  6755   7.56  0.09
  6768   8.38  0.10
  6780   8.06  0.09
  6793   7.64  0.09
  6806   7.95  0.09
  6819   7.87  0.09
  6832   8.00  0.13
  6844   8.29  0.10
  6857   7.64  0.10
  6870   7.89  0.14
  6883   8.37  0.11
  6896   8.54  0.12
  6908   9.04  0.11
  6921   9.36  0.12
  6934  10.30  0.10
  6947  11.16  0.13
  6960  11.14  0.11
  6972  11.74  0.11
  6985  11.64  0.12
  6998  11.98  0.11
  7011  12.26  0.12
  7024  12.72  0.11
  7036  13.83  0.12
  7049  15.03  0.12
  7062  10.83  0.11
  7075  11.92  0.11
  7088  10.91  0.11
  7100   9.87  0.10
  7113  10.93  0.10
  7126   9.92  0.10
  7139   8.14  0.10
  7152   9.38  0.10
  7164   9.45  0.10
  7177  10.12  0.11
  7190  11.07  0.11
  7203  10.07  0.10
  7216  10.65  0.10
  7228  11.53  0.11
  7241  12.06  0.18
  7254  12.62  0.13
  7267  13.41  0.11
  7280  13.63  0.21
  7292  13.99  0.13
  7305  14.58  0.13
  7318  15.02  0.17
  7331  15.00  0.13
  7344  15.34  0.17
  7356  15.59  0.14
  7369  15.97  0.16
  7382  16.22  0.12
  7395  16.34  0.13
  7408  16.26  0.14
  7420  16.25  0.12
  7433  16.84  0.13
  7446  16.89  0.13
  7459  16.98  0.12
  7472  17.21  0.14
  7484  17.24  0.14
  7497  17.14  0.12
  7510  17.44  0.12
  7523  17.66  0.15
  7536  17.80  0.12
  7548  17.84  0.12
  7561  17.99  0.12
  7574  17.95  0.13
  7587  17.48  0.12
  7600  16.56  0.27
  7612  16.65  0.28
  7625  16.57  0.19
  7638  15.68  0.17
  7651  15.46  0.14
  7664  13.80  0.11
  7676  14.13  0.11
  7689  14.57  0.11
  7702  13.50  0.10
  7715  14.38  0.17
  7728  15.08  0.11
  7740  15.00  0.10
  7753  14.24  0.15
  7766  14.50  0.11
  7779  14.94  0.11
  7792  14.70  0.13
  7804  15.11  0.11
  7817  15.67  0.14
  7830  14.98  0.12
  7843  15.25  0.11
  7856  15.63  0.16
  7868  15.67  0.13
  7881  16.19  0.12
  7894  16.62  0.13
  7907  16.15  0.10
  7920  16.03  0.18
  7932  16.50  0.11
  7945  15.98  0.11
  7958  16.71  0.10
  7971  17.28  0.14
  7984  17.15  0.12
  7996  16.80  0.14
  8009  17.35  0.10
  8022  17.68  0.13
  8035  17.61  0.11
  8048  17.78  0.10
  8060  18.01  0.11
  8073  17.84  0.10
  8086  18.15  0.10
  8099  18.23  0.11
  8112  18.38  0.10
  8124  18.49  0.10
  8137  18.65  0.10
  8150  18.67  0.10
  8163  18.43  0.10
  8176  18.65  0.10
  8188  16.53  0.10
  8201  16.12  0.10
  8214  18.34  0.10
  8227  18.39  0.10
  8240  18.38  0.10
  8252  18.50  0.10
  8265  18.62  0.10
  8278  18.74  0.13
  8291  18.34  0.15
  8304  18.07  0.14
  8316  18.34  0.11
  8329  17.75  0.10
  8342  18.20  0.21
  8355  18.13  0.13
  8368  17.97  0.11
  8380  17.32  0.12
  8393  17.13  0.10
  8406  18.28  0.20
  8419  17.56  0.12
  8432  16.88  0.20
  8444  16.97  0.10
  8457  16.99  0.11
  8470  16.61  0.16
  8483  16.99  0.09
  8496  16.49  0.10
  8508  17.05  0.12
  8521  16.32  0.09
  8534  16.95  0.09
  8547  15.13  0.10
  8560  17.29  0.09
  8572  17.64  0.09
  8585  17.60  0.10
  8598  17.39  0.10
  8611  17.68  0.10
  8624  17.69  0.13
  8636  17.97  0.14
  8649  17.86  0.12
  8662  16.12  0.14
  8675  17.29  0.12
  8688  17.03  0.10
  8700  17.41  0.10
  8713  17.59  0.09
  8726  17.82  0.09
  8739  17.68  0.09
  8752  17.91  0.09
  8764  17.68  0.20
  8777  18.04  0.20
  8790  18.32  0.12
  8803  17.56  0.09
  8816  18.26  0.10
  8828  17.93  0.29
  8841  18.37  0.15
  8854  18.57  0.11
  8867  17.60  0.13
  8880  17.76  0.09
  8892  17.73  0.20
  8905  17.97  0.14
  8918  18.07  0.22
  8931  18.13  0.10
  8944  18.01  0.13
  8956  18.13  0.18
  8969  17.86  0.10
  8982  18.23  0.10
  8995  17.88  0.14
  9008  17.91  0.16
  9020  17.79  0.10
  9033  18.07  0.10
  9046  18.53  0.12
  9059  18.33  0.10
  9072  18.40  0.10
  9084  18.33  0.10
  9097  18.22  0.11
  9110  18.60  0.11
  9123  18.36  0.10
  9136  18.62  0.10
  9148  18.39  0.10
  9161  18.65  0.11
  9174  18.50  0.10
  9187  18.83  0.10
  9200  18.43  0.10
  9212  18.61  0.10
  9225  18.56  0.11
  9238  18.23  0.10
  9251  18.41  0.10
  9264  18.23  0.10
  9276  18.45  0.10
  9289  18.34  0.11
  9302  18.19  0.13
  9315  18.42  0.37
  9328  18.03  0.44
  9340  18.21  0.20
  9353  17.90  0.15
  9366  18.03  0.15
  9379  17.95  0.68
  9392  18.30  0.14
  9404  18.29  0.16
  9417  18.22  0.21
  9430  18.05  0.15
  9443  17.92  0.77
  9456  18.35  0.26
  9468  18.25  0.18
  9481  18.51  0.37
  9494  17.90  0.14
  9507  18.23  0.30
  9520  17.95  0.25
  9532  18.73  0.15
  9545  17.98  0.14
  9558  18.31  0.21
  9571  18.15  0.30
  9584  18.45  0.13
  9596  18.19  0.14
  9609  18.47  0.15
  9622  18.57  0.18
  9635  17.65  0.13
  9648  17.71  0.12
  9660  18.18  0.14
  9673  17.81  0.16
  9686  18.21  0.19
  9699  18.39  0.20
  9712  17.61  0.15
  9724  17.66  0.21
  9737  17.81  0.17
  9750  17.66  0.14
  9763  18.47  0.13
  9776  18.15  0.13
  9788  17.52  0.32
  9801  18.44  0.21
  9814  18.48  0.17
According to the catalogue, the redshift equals 0.00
